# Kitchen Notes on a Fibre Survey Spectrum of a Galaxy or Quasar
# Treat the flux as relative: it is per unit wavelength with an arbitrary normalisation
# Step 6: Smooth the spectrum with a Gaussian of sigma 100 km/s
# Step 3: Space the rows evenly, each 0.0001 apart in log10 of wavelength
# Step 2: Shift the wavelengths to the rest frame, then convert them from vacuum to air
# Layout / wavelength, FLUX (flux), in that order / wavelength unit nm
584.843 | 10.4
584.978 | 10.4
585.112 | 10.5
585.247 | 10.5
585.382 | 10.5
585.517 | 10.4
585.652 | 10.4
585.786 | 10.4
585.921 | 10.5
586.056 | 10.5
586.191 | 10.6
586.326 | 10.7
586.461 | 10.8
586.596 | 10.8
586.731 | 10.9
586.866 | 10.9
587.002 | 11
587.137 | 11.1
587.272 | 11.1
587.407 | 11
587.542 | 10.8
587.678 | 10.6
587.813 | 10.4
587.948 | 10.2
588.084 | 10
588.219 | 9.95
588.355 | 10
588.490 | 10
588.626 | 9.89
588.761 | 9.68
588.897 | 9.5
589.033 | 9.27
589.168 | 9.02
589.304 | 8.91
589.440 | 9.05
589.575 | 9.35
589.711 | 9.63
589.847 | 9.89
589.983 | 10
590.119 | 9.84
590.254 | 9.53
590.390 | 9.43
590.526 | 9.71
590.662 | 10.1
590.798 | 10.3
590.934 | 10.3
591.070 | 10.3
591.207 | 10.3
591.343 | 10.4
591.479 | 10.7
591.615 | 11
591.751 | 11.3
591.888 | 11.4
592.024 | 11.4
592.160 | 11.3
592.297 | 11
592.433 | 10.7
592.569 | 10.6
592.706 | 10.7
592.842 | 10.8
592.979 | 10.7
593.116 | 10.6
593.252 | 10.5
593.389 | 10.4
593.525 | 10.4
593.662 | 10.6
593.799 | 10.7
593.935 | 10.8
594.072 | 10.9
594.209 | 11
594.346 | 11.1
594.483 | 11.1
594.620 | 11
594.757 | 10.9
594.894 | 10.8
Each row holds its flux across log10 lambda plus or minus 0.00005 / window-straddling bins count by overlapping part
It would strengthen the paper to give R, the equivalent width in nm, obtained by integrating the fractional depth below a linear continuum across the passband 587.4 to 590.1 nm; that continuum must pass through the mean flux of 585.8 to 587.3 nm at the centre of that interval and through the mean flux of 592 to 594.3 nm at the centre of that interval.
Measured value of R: 0.24 nm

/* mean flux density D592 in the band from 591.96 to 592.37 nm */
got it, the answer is 11.2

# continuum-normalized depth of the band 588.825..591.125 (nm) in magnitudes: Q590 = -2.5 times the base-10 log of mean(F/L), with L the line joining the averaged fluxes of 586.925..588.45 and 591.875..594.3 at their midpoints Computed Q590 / 0.11 mag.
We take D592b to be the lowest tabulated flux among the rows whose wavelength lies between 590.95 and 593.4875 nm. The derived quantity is 10.3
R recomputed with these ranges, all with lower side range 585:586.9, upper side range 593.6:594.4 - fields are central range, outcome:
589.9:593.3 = 0.08 nm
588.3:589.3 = 0.10 nm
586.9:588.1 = -0.01 nm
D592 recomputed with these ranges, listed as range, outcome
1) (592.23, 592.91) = 10.8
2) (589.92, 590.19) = 9.94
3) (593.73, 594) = 10.8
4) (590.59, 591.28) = 10.2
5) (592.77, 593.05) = 10.7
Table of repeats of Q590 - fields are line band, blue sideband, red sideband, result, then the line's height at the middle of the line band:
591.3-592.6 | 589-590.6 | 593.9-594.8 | -0.08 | 10.2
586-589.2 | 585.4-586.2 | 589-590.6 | -0.04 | 10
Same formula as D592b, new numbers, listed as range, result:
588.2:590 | 8.91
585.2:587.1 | 10.4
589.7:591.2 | 9.43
